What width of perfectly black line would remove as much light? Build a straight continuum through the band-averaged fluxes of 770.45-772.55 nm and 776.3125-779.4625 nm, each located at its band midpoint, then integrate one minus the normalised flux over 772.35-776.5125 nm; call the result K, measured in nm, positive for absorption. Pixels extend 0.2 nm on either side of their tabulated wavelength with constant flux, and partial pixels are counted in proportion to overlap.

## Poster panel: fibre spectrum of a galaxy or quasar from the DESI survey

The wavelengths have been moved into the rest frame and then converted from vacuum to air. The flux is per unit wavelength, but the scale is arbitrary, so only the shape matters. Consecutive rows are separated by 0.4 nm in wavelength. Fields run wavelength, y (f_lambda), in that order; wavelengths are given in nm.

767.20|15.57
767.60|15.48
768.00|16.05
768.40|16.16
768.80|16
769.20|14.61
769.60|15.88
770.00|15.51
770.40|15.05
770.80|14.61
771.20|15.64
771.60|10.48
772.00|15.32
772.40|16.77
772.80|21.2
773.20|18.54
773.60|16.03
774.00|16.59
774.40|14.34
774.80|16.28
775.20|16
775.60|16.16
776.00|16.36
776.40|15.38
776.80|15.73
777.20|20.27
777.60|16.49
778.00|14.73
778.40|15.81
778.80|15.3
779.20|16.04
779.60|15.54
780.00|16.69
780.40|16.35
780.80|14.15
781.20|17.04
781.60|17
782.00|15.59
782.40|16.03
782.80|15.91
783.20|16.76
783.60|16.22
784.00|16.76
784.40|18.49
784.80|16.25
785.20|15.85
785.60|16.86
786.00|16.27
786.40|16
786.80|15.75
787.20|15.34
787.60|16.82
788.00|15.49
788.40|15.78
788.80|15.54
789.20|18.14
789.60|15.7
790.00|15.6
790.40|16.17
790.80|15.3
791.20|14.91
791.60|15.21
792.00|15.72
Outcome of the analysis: -0.39 nm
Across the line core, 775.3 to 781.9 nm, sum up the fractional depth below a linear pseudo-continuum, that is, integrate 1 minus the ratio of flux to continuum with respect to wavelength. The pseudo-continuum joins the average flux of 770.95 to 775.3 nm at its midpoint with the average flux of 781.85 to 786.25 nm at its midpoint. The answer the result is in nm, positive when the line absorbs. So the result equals 0.04 nm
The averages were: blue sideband 16.1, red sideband 16.5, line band 16.2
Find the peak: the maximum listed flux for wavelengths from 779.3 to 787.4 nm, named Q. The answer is 18.49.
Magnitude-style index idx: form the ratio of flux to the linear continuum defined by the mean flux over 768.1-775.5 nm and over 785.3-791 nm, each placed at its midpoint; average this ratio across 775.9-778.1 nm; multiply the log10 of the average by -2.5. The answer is -0.04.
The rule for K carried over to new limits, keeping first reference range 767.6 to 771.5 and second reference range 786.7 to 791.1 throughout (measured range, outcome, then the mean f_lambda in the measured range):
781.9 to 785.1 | -0.15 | 16.5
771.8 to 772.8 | -0.10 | 17.1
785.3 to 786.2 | -0.04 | 16.5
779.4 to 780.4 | -0.03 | 16.2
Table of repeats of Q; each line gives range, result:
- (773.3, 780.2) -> 20.27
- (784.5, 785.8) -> 16.86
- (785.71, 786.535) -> 16.27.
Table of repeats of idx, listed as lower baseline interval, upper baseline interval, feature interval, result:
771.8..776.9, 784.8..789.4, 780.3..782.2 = 0.02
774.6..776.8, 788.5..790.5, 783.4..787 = -0.02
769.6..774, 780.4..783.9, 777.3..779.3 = 0.01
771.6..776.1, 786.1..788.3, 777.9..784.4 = 0.00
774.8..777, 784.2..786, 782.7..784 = 0.02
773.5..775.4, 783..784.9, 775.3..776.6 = 0.00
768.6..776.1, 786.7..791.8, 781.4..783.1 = -0.02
